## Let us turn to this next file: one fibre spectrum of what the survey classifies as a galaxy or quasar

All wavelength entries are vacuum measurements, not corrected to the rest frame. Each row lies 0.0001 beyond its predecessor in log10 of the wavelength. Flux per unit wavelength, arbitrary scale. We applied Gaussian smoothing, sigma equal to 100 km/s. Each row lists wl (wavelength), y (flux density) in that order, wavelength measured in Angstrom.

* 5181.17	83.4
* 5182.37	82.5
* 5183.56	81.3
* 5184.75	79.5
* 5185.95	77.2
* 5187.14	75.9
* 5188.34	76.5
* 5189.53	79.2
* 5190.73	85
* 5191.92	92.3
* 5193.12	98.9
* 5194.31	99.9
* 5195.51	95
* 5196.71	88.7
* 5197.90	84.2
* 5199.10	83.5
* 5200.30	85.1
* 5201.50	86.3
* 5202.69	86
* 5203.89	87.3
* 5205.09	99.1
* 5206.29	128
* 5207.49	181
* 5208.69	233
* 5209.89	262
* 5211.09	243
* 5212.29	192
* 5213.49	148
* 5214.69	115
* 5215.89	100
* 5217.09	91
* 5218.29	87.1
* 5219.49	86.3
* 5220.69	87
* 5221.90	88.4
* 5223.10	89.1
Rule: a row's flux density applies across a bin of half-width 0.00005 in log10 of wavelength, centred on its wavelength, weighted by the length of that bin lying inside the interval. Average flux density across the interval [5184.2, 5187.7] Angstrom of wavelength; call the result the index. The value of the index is 77.5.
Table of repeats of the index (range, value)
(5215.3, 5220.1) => 91.2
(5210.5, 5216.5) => 159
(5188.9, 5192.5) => 85.5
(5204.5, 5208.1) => 136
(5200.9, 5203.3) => 86.3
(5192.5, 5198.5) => 93.3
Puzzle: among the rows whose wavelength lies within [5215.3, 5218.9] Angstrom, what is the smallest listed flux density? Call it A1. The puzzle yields 87.1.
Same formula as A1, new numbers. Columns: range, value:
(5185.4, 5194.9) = 75.9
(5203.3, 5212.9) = 87.3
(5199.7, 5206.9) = 85.1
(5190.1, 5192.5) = 85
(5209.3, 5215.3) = 115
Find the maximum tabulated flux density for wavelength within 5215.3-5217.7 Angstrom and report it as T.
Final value 100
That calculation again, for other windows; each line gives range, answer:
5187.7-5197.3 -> 99.9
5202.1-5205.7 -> 99.1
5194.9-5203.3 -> 95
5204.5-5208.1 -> 181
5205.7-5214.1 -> 262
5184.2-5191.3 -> 85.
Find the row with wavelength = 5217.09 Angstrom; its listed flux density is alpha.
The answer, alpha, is 91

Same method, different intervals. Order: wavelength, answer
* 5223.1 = 89.1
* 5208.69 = 233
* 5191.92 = 92.3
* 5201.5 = 86.3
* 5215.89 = 100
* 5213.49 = 148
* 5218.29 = 87.1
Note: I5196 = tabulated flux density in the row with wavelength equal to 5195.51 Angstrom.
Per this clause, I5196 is 95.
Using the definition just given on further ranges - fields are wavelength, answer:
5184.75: 79.5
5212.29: 192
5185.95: 77.2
